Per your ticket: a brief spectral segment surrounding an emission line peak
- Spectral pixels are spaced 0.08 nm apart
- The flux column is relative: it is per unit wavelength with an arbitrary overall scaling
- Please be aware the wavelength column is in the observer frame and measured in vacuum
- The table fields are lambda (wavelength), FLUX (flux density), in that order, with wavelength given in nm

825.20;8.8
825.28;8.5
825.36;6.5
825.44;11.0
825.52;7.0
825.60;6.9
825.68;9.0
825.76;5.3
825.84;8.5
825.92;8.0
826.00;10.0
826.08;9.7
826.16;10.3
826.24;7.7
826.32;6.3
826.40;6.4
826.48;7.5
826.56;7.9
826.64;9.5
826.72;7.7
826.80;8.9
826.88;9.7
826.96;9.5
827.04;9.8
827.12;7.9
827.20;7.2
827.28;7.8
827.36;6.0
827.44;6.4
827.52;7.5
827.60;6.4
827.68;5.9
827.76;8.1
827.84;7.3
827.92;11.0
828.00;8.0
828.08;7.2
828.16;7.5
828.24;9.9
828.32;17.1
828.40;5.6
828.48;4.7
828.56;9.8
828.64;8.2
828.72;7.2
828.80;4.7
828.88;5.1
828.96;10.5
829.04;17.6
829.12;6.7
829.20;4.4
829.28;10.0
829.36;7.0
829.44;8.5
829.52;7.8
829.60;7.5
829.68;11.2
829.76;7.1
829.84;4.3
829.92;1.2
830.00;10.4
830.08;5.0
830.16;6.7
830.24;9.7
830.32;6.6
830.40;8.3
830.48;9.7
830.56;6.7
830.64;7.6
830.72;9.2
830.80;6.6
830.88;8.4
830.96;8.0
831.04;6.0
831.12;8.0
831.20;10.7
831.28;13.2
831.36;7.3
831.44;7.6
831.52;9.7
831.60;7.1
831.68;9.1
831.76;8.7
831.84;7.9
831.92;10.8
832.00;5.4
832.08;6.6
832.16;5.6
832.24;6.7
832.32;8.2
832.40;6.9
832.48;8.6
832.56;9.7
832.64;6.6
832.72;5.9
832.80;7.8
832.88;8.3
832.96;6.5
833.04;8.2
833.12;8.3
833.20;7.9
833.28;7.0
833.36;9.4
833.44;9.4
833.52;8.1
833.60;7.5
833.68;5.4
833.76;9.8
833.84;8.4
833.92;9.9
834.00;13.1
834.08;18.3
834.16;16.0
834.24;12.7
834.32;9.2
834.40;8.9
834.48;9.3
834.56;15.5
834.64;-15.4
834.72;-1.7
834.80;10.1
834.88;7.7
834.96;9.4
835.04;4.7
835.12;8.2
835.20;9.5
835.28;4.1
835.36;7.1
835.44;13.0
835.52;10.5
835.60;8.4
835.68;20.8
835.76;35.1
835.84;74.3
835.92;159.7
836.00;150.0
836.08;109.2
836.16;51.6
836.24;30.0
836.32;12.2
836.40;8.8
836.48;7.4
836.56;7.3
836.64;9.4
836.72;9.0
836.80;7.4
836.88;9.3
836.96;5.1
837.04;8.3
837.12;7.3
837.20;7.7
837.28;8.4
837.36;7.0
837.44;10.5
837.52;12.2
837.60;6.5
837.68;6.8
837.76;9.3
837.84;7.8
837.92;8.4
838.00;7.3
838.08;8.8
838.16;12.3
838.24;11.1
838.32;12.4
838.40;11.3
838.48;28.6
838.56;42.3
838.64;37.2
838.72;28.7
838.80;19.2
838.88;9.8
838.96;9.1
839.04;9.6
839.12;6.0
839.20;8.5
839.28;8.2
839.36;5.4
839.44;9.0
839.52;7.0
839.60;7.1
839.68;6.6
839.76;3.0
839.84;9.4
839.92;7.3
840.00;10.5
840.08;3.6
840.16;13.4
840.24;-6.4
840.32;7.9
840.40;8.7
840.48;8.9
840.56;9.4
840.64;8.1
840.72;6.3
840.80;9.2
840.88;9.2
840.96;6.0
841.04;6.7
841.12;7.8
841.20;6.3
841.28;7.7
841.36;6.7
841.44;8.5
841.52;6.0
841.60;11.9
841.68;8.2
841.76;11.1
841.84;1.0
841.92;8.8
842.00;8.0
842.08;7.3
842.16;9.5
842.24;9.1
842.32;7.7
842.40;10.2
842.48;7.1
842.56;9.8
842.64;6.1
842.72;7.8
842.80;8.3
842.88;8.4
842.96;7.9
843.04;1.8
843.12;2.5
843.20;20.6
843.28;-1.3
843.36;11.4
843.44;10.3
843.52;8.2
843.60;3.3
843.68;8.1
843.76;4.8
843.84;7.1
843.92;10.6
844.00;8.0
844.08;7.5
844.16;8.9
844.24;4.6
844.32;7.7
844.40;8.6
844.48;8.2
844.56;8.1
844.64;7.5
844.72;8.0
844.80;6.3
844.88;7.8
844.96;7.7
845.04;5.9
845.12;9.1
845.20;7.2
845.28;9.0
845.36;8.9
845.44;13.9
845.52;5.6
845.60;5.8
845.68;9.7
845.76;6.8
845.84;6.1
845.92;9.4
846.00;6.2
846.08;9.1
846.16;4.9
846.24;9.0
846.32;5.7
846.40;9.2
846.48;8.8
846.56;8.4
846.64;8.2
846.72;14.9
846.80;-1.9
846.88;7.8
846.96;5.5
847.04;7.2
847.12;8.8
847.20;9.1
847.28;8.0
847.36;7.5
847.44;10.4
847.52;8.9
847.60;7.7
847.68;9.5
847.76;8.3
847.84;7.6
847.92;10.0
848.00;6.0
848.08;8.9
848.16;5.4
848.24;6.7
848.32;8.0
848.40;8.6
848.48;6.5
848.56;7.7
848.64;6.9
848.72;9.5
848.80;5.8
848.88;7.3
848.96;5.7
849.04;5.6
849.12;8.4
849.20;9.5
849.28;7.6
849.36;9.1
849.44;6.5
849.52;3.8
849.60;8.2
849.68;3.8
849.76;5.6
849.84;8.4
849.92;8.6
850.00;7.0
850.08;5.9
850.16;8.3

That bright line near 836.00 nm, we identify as H-alpha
